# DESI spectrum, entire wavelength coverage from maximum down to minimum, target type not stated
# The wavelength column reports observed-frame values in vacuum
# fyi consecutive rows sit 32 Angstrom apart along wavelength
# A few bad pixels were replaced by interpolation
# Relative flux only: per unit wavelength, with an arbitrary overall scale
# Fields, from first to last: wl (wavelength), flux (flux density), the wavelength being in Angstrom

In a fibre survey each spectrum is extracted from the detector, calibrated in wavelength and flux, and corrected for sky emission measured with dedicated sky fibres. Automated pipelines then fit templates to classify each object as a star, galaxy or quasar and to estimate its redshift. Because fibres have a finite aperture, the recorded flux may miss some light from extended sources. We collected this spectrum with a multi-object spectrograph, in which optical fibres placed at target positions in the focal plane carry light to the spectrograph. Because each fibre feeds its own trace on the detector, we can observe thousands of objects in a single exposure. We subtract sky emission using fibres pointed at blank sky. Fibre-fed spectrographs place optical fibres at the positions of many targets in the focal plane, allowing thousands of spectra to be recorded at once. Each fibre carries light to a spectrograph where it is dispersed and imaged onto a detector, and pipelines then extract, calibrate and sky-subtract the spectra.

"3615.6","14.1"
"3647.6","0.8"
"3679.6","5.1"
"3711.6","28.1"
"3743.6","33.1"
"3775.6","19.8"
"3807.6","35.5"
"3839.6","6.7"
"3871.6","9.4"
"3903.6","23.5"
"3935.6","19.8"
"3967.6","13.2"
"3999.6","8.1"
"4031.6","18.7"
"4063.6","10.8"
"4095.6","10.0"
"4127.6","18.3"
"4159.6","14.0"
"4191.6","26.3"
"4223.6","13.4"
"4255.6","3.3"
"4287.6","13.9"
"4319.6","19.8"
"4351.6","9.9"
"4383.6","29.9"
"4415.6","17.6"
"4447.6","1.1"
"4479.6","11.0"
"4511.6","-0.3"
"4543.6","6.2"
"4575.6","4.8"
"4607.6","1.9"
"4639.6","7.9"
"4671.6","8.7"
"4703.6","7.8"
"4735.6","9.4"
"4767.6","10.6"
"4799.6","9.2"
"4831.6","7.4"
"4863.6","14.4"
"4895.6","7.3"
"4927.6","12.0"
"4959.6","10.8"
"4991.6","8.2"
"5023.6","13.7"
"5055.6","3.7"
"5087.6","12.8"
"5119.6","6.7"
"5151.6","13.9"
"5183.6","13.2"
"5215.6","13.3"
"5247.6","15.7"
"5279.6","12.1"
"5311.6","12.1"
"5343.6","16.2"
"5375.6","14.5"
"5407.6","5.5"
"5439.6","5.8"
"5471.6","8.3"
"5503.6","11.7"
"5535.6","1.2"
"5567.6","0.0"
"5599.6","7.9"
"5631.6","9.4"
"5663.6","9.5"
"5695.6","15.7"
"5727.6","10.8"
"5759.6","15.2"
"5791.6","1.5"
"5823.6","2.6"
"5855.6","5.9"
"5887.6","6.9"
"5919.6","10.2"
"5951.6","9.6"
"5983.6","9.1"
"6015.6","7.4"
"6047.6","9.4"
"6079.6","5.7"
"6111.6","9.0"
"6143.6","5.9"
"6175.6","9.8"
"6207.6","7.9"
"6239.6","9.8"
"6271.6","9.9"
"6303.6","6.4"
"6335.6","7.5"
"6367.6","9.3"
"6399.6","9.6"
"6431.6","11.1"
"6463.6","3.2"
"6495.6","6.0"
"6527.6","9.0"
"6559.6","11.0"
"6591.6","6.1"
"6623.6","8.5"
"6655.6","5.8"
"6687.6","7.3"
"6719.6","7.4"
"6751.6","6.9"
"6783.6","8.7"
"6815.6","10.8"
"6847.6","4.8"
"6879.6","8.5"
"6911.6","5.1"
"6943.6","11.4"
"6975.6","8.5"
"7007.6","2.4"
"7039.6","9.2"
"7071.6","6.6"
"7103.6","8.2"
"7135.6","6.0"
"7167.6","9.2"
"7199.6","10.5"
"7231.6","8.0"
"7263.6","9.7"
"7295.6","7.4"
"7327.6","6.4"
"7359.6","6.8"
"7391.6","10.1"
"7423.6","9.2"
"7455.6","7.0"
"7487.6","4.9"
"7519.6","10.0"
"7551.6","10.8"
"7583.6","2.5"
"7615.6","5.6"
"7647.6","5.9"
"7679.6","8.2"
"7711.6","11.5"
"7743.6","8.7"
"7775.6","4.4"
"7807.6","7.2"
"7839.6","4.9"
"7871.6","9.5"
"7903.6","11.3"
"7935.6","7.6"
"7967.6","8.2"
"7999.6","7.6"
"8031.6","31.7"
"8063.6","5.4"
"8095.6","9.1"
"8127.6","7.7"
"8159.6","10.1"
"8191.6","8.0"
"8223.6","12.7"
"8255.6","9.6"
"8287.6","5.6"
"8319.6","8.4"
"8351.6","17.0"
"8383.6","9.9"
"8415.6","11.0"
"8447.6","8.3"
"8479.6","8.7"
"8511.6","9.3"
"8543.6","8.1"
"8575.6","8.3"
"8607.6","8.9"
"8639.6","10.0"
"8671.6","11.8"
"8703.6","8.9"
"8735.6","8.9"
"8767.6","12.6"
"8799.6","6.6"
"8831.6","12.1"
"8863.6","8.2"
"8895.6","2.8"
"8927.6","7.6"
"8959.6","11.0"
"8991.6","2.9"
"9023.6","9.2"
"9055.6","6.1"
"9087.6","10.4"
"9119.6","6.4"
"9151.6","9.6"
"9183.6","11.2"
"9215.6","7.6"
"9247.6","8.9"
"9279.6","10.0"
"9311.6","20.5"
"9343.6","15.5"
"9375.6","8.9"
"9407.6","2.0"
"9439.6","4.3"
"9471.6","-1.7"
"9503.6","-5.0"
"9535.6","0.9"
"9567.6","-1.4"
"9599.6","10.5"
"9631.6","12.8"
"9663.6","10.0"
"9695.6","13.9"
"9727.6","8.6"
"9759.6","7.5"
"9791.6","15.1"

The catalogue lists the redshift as 1.16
